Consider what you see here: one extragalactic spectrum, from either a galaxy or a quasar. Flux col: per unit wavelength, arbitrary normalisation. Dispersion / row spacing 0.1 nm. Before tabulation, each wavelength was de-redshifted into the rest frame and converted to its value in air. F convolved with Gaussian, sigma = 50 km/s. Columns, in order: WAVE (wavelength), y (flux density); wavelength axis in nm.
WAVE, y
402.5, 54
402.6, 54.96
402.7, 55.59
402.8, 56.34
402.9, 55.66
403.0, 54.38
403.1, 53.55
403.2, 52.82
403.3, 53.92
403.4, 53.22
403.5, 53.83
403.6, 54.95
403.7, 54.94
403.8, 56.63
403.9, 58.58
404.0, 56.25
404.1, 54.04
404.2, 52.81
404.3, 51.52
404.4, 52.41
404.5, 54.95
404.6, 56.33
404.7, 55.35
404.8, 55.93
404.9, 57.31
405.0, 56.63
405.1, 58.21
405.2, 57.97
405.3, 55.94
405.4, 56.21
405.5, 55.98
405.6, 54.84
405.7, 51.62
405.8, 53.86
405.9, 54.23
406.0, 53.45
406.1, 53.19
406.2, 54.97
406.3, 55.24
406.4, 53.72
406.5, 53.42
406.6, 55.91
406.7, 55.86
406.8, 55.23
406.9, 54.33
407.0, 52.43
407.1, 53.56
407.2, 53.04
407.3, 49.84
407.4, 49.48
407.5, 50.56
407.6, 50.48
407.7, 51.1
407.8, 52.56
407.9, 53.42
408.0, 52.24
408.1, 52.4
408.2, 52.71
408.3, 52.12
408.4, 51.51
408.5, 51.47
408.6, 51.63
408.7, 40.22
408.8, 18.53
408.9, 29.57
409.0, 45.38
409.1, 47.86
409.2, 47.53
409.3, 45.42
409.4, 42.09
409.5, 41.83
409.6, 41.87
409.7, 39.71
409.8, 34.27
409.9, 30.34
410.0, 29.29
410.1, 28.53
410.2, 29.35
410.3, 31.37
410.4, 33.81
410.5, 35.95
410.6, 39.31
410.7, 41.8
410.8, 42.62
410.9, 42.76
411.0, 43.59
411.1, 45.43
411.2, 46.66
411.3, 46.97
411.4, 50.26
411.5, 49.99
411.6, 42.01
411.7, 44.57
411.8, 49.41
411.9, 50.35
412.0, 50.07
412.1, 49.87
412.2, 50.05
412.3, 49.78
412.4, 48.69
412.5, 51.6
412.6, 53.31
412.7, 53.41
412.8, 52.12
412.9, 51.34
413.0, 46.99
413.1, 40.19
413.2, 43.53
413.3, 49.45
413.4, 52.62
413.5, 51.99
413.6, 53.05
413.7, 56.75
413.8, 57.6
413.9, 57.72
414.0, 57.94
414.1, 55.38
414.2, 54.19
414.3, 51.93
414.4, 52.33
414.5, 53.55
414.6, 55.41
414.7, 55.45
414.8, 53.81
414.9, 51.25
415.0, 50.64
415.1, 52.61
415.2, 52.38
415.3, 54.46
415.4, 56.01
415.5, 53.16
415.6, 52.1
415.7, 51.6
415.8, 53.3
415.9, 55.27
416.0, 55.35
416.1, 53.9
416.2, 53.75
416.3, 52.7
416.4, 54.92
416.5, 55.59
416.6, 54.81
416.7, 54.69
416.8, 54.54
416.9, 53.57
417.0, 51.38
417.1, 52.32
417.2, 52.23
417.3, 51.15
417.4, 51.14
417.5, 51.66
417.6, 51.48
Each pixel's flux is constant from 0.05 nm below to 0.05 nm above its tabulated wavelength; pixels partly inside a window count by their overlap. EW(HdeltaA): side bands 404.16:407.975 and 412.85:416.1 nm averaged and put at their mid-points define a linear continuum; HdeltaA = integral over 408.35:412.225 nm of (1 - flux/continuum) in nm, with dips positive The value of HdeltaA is 0.84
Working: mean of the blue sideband 54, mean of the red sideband 52.8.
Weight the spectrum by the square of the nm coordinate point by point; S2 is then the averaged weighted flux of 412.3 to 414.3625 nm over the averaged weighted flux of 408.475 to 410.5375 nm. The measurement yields 1.40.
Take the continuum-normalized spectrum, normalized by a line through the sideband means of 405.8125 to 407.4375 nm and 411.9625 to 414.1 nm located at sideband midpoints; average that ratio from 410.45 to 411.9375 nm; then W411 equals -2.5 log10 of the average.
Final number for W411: 0.16 mag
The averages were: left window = 53.7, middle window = 44.7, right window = 51.4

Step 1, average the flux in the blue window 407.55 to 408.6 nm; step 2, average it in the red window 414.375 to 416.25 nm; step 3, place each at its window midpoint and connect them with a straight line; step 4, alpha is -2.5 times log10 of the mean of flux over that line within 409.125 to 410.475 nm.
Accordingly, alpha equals 0.38 mag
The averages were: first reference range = 52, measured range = 36.8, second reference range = 53.5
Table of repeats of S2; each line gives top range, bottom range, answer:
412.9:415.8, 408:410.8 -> 1.33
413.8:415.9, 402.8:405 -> 1.04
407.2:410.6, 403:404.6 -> 0.81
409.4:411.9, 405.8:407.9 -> 0.77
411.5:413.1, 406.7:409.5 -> 1.04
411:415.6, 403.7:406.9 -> 0.97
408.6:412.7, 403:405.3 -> 0.79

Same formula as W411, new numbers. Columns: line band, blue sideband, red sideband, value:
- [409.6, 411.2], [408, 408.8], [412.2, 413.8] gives 0.312 mag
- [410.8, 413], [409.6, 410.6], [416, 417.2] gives -0.237 mag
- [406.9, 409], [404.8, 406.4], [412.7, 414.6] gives 0.125 mag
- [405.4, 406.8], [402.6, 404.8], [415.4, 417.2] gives 0.002 mag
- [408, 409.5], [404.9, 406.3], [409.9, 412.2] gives 0.060 mag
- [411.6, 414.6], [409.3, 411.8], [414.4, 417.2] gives -0.103 mag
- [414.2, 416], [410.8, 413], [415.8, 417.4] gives -0.027 mag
